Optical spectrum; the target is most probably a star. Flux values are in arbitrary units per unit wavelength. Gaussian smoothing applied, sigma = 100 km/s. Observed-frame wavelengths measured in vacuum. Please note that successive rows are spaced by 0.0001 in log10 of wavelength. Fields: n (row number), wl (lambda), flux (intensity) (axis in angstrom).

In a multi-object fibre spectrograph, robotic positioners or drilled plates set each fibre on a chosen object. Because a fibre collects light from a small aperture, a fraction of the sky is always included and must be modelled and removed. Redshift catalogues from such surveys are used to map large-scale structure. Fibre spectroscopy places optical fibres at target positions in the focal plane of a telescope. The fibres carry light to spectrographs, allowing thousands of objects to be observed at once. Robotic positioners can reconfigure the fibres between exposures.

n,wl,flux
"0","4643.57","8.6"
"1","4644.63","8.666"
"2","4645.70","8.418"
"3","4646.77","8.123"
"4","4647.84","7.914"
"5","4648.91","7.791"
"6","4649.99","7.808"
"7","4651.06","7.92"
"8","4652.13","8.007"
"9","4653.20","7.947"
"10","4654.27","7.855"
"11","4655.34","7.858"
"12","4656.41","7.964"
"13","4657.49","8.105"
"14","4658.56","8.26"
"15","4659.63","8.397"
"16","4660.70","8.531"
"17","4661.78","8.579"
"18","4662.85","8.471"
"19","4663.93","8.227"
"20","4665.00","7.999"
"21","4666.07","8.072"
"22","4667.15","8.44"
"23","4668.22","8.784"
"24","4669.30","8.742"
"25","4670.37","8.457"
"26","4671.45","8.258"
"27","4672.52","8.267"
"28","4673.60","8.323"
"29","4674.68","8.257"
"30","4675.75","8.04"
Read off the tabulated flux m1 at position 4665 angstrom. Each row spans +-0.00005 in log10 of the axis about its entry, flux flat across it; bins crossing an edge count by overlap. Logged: 7.999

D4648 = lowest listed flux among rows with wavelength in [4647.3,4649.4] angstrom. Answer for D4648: 7.791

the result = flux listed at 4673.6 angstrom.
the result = 8.323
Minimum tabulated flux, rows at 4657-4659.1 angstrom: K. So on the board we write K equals 8.105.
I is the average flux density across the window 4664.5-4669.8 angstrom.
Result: 8.41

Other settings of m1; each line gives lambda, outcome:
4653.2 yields 7.947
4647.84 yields 7.914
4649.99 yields 7.808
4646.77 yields 8.123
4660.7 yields 8.531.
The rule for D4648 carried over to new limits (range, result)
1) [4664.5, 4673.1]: 7.999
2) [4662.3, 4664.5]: 8.227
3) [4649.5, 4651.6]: 7.808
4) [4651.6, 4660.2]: 7.855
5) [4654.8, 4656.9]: 7.858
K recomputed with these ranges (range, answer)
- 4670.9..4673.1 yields 8.258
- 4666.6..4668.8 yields 8.44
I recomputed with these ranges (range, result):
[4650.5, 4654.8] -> 7.94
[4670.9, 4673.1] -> 8.25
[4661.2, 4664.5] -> 8.41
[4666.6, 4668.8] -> 8.59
